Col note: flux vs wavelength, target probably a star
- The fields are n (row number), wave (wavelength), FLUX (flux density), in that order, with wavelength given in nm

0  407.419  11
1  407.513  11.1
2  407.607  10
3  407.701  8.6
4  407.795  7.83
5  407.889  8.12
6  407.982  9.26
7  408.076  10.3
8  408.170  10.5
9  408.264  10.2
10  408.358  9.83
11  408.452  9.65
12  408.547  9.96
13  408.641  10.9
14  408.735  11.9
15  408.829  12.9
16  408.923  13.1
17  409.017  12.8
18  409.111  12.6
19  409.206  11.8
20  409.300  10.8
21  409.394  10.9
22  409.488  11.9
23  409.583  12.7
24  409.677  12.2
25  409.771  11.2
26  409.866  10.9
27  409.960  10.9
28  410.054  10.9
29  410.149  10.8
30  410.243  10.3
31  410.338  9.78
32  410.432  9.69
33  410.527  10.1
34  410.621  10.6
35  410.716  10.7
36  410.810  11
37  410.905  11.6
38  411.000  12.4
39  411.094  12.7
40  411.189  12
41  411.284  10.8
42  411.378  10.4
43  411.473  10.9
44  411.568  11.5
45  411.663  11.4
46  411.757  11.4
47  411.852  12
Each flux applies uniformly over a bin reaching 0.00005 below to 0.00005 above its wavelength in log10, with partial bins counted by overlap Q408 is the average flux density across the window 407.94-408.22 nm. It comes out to 10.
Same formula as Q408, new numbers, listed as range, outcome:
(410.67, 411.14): 11.7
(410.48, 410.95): 10.8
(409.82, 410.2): 10.9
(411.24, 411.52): 10.7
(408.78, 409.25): 12.6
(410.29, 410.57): 9.84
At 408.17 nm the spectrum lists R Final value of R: 10.5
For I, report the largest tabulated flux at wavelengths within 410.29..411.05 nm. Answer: 12.4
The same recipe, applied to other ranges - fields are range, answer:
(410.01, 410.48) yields 10.9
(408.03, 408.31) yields 10.5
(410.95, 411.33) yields 12.7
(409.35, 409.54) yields 11.9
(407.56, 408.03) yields 10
